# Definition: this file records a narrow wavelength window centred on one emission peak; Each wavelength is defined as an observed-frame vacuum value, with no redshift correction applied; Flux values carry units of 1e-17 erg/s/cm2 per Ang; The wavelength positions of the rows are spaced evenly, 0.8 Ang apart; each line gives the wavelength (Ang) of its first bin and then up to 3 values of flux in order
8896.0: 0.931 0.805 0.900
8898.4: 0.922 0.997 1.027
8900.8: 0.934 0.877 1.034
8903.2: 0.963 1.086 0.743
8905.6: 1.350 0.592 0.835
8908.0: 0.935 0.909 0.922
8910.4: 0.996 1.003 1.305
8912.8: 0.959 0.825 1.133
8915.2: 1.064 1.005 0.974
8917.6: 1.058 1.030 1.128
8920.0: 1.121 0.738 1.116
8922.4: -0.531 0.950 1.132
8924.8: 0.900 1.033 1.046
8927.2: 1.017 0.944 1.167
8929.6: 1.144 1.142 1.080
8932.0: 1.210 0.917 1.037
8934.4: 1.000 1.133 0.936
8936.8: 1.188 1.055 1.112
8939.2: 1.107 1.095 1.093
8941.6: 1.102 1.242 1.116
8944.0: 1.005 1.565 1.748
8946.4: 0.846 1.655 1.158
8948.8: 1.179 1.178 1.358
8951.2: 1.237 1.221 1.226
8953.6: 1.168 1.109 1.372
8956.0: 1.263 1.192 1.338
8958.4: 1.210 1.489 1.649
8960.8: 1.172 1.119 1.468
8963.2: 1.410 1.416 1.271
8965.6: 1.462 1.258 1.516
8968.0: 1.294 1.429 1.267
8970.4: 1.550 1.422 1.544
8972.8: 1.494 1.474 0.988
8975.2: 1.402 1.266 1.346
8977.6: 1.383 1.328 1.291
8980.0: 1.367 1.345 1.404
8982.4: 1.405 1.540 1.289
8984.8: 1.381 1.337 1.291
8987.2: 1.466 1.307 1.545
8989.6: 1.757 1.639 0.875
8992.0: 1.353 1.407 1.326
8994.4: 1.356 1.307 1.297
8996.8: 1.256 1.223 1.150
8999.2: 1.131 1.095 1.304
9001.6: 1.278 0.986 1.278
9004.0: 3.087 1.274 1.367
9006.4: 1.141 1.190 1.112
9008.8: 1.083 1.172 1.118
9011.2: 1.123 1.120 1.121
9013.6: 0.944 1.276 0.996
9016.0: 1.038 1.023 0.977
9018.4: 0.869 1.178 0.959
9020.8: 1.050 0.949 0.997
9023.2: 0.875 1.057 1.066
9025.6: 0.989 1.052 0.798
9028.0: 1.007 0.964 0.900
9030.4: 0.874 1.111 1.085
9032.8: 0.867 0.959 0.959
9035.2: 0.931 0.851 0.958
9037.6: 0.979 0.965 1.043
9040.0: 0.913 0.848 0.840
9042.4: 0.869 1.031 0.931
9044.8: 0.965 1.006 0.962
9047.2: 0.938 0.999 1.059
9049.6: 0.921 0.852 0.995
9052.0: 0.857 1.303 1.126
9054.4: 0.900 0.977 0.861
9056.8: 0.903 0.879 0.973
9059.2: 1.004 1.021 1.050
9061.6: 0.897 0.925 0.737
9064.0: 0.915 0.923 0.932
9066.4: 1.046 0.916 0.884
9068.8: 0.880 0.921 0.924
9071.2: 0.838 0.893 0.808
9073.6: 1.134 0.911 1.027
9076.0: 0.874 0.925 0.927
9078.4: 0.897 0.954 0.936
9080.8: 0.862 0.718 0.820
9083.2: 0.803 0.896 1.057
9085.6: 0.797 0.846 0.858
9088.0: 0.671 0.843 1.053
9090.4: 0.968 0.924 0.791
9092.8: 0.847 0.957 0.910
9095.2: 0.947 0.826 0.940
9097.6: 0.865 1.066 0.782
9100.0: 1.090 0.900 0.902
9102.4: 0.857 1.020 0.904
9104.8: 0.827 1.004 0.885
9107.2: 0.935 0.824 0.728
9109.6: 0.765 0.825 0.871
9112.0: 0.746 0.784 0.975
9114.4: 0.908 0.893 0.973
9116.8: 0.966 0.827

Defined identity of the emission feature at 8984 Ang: Mg II 2798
